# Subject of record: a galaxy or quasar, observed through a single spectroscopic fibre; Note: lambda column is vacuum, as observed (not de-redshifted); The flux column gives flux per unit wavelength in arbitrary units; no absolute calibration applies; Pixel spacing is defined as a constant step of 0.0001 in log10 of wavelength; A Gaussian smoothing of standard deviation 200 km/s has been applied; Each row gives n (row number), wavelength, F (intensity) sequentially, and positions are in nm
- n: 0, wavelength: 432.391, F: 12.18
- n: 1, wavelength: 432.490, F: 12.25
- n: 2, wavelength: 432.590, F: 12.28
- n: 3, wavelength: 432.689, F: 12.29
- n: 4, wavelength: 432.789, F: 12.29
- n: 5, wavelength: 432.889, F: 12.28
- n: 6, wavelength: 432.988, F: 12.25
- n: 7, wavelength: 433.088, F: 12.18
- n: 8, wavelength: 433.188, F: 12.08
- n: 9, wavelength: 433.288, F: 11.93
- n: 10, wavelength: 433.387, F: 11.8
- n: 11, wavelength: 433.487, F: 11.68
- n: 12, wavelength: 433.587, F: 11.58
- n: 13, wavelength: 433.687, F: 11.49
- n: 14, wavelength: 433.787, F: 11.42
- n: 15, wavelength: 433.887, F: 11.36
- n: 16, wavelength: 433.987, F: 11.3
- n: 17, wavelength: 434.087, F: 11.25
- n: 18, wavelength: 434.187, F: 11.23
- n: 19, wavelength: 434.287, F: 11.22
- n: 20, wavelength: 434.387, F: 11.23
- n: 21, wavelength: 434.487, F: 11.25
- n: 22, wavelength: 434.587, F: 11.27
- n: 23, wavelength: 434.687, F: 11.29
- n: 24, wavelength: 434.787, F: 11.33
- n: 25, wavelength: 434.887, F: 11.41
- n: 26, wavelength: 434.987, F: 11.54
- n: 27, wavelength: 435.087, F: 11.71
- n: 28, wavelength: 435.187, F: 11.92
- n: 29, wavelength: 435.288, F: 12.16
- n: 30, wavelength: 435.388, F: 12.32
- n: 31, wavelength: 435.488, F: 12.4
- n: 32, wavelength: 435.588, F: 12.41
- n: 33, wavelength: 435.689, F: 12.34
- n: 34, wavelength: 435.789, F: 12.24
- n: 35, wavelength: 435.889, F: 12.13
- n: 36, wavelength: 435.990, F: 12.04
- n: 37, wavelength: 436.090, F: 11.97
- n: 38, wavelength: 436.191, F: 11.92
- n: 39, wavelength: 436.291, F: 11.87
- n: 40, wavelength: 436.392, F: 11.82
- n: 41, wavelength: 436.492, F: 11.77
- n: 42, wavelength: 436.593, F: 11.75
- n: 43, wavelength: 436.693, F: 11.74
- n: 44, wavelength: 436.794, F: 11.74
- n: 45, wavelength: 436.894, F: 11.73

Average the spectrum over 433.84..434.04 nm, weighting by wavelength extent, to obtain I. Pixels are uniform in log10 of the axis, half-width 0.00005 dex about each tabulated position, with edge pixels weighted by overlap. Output 11.3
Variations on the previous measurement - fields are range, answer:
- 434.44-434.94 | 11.3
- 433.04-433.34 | 12.1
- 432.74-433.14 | 12.2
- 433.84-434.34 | 11.3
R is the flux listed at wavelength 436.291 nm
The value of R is 11.87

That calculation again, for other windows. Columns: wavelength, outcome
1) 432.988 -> 12.25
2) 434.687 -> 11.29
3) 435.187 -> 11.92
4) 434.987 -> 11.54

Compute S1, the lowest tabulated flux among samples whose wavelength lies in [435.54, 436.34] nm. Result 11.87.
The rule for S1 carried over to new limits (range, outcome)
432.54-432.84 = 12.28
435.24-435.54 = 12.16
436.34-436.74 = 11.74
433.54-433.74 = 11.49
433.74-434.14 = 11.25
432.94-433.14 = 12.18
